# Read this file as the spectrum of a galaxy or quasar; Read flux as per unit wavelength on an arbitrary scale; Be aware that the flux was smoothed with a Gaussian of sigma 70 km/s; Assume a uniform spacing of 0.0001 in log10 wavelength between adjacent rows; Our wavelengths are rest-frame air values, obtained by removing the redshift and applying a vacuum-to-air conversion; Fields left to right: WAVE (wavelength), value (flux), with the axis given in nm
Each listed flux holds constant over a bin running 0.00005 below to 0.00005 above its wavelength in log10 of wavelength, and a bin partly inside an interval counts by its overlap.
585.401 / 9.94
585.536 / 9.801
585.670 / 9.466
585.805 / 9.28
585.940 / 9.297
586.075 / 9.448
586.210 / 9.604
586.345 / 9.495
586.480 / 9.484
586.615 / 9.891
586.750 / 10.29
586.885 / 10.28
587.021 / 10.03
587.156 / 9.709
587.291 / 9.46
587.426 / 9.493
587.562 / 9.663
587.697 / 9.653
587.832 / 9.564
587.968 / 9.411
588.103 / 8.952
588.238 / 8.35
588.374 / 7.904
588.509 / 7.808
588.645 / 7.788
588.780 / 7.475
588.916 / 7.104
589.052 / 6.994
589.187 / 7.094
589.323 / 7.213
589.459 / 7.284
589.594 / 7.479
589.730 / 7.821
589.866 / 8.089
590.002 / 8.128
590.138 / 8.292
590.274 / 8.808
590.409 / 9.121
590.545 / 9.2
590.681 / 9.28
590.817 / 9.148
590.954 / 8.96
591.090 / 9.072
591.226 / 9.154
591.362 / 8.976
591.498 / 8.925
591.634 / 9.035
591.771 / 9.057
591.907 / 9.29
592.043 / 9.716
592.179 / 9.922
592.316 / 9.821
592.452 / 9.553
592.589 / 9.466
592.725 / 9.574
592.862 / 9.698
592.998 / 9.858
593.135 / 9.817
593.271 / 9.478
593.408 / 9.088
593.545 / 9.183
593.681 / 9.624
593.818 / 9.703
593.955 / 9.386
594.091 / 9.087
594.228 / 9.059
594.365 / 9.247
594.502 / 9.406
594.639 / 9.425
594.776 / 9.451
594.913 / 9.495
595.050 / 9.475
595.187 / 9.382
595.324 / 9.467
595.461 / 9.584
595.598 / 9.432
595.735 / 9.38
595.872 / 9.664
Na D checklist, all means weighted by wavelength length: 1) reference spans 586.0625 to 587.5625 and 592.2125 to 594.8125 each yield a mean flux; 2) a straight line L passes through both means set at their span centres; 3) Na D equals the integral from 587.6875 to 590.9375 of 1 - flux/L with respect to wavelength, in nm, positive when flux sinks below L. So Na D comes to 0.48 nm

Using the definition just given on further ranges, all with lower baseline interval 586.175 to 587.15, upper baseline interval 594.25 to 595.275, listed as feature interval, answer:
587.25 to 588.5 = 0.09 nm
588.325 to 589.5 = 0.28 nm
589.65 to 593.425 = 0.17 nm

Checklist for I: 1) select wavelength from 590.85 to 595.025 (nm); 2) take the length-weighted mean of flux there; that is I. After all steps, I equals 9.38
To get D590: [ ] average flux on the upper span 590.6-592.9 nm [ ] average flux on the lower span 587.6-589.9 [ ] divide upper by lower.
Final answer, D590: 1.16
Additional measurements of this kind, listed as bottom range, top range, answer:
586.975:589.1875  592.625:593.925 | 1.10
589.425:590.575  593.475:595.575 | 1.14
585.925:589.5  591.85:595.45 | 1.07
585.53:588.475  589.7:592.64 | 0.96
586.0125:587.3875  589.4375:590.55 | 0.84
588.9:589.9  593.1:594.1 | 1.28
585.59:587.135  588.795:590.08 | 0.77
